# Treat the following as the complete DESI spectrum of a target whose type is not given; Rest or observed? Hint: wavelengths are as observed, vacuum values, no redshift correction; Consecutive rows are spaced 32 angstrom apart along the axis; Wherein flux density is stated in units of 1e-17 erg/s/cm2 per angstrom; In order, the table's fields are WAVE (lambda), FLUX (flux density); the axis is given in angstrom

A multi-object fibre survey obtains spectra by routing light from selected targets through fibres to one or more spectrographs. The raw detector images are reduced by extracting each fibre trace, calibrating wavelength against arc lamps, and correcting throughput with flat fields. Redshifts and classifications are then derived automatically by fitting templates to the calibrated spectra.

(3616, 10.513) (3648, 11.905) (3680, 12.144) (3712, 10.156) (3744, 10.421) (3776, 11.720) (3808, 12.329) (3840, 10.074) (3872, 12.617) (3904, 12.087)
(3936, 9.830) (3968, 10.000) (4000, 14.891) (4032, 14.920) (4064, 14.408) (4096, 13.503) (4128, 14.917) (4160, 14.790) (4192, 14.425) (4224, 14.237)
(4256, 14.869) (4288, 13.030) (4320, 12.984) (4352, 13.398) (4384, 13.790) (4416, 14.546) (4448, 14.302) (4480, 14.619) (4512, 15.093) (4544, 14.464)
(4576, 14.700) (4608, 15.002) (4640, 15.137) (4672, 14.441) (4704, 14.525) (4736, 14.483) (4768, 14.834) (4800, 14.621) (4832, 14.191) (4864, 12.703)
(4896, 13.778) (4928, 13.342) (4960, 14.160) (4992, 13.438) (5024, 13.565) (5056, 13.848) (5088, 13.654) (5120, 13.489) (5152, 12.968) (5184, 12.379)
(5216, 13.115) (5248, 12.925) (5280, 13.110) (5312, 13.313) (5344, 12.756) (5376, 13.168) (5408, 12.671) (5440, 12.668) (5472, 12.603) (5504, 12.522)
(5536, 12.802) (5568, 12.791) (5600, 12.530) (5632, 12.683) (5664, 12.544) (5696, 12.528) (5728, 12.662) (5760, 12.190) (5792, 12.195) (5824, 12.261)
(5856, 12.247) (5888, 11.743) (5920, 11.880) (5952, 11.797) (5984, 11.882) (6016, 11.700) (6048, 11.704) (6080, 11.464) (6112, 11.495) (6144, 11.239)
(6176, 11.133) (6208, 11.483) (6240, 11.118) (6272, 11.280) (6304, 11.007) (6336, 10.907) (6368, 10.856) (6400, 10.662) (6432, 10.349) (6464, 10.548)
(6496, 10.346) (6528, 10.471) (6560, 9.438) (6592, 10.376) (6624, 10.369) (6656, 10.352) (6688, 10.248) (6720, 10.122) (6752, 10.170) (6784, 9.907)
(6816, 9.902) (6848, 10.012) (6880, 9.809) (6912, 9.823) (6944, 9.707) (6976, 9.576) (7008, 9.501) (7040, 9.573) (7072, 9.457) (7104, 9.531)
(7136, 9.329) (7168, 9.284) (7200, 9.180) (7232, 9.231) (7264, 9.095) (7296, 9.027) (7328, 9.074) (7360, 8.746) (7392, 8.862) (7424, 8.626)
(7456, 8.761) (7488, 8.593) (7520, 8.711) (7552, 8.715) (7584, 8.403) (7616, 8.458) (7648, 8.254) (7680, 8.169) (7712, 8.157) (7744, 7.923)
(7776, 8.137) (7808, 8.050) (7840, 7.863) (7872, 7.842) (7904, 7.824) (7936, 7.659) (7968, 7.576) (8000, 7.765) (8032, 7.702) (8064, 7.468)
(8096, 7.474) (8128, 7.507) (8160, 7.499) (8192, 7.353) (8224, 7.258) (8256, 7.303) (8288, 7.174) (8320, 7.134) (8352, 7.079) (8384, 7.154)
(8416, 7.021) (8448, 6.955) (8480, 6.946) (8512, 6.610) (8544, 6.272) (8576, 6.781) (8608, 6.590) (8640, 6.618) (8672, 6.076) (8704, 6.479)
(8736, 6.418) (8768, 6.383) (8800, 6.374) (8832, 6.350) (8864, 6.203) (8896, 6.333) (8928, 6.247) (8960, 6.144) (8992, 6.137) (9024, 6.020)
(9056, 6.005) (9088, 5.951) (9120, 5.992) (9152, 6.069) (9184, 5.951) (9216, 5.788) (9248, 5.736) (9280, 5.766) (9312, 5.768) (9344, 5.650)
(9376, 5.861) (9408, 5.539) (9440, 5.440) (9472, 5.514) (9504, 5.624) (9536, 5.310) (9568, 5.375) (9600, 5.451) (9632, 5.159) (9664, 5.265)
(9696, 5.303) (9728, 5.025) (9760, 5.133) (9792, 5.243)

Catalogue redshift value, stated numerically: 0.000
